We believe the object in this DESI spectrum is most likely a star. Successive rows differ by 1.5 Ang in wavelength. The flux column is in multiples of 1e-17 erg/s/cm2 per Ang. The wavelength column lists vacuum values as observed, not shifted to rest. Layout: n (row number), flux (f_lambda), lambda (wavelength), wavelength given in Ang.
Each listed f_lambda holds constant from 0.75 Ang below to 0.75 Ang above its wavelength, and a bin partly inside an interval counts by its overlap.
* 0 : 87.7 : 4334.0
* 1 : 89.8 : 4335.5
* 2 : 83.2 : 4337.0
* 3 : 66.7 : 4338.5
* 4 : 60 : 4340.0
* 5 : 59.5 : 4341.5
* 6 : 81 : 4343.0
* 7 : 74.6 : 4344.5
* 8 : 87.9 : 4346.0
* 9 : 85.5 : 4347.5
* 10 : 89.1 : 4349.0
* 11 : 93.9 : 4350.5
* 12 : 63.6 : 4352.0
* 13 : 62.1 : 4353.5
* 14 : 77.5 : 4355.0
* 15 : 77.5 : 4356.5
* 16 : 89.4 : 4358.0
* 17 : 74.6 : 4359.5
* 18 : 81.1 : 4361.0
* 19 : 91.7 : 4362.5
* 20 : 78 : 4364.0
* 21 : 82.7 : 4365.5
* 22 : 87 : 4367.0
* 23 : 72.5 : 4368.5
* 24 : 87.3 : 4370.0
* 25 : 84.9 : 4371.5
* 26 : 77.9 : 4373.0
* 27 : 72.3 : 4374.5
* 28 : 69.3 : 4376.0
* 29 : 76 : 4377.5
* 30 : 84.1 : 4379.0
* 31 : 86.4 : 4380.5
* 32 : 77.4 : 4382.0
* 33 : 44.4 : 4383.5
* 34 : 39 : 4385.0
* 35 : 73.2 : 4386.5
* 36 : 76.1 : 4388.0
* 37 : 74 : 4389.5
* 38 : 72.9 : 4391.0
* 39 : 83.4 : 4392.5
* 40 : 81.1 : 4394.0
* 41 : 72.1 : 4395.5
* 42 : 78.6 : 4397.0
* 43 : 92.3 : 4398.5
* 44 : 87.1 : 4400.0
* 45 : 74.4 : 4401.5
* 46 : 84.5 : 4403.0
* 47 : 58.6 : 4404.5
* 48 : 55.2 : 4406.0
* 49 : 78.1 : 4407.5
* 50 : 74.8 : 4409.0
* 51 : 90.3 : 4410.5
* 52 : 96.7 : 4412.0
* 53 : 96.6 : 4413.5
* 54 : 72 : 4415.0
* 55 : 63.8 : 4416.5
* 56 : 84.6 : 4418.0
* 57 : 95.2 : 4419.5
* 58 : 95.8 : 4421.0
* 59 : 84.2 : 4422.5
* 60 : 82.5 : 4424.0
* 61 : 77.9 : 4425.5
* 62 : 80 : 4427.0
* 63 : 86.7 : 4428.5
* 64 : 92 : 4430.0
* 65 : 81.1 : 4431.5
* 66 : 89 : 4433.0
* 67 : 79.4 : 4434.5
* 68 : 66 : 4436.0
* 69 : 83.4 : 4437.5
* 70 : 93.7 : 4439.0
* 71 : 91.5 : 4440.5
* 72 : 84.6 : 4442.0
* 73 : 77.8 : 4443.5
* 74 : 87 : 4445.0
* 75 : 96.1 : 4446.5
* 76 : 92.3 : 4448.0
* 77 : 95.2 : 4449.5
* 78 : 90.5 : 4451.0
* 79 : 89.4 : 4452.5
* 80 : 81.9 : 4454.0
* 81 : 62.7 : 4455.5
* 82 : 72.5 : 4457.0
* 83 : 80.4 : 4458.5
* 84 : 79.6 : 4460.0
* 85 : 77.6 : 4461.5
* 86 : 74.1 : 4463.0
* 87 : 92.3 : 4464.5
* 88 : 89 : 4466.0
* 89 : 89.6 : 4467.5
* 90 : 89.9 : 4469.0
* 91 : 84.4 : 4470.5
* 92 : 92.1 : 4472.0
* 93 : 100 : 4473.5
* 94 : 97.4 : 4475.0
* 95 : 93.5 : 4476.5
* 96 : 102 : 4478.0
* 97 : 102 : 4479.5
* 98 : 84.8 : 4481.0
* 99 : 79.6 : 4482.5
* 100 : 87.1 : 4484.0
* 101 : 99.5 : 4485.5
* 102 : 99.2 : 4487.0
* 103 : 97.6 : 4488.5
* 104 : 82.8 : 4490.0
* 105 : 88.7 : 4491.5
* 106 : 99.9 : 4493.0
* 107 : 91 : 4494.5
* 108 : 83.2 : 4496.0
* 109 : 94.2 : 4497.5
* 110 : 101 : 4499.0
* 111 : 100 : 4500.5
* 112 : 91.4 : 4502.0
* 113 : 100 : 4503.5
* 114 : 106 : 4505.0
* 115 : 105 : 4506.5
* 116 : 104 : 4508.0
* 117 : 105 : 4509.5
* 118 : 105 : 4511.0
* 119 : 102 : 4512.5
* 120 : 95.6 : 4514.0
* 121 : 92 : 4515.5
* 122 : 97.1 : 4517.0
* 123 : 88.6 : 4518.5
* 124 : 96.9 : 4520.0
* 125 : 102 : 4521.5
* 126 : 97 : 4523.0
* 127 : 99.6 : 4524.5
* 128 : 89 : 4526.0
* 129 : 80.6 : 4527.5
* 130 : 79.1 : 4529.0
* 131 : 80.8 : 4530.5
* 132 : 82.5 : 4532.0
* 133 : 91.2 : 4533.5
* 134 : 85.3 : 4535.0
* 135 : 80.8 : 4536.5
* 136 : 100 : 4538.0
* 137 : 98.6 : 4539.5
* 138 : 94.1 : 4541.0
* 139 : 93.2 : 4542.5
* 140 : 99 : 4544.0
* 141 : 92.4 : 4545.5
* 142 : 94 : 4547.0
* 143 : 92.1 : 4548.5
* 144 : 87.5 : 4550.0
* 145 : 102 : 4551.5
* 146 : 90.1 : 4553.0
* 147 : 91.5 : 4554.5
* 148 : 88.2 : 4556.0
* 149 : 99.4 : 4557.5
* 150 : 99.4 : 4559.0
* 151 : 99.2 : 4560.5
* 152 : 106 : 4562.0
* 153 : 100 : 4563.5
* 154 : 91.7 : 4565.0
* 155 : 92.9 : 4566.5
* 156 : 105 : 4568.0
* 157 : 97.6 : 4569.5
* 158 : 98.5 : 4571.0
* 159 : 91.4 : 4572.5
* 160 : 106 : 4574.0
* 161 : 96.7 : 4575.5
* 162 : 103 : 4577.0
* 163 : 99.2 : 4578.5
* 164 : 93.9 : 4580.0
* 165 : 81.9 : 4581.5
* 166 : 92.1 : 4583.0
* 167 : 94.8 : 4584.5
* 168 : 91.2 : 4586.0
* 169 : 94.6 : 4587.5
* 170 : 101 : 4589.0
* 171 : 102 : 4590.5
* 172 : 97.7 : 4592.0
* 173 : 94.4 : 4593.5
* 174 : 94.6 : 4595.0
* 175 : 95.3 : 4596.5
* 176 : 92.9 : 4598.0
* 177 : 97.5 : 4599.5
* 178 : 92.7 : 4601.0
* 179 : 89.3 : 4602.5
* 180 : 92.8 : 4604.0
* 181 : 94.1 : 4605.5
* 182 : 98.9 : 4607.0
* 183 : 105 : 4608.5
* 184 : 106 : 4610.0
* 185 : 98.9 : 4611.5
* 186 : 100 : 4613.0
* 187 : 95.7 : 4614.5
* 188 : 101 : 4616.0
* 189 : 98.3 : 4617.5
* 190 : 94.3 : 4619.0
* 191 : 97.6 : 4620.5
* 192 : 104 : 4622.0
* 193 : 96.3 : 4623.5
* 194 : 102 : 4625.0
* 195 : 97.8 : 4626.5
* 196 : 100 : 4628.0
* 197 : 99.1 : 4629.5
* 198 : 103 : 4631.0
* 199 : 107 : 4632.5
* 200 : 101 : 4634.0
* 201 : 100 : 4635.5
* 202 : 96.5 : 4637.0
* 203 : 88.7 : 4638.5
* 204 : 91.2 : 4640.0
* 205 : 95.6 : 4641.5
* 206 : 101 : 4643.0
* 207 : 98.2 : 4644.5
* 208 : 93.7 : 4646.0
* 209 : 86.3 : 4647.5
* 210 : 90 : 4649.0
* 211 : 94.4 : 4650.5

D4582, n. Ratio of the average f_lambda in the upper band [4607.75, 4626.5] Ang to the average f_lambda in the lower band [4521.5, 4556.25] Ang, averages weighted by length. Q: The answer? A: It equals 1.10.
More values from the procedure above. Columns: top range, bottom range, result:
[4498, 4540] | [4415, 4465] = 1.14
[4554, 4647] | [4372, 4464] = 1.22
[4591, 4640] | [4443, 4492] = 1.11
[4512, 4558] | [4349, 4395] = 1.20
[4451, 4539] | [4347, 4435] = 1.15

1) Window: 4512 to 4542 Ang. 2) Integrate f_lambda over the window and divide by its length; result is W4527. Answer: 91.6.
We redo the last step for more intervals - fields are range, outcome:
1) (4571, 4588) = 95.1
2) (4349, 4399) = 76.9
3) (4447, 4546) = 91.7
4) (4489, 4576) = 94.9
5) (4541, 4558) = 93.5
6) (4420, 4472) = 84.6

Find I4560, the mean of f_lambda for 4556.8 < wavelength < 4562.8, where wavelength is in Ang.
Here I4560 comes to 101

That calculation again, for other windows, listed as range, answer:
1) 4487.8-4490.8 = 90.1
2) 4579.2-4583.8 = 89.5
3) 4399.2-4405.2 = 76.4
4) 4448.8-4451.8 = 92.8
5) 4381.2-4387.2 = 58.6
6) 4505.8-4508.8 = 104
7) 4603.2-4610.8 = 99.3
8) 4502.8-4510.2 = 104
